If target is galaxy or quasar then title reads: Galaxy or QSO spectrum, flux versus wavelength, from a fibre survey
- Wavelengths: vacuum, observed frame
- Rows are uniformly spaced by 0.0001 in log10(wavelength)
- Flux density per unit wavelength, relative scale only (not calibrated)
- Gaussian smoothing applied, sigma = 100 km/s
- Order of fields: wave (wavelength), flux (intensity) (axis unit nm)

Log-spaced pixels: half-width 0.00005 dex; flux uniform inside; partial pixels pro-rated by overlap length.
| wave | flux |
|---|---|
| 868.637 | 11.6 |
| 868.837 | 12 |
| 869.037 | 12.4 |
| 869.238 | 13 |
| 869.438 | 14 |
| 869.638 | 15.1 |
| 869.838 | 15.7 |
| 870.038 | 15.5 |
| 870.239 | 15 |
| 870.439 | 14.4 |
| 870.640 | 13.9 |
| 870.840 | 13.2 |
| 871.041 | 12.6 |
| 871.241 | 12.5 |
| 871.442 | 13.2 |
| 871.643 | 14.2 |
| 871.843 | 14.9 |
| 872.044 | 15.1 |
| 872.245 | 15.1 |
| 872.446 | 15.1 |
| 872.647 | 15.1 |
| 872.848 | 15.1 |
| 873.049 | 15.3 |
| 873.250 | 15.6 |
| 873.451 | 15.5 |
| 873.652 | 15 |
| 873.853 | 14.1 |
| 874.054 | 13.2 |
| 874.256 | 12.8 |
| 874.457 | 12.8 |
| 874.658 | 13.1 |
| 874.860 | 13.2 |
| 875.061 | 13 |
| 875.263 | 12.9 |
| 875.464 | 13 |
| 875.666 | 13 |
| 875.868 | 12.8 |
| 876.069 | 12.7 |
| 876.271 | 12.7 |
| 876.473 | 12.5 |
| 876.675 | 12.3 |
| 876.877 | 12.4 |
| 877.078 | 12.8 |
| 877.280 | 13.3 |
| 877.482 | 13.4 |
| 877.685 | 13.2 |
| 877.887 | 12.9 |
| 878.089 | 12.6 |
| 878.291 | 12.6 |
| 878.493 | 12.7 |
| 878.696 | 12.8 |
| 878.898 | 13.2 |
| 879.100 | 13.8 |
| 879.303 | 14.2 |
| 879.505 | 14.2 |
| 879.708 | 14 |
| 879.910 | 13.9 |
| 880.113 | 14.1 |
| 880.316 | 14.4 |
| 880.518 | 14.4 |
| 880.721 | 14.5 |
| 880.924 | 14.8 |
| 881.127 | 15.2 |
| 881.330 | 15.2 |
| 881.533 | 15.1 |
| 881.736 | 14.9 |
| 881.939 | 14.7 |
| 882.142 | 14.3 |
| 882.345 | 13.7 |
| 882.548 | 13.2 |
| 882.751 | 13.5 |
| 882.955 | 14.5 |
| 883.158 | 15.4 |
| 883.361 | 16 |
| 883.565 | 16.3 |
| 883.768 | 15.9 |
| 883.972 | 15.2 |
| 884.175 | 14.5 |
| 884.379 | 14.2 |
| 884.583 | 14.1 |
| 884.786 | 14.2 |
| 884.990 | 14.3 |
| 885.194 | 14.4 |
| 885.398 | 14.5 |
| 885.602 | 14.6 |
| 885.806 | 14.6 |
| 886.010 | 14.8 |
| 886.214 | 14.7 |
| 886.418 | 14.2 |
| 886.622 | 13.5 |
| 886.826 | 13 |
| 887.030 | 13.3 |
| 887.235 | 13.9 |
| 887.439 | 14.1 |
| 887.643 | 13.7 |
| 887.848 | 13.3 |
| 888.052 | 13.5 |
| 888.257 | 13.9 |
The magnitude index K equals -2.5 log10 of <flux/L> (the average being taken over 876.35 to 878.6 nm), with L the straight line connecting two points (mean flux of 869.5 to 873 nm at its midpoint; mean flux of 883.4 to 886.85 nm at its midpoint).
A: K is 0.14 mag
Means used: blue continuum 14.5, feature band 12.8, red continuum 14.6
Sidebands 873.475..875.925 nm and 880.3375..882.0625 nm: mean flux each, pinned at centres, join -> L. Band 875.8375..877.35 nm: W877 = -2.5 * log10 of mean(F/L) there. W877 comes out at 0.089 mag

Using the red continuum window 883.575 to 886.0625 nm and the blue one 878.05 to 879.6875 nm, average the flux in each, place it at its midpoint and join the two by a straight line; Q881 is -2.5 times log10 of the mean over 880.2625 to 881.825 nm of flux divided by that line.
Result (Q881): -0.08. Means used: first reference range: 13.3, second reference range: 14.7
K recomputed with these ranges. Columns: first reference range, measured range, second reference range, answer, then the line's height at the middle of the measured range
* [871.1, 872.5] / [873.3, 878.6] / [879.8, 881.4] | 0.10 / 14.4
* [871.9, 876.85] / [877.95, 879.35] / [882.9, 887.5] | 0.08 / 14.1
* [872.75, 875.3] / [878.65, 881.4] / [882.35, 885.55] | 0.01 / 14.4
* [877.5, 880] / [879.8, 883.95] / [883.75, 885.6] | -0.06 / 14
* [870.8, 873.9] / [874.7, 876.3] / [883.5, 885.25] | 0.13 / 14.6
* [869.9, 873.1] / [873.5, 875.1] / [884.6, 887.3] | 0.07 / 14.3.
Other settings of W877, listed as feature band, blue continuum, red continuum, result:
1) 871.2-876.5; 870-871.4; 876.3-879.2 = -0.039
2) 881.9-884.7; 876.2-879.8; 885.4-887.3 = -0.073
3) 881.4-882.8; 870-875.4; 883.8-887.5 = -0.003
